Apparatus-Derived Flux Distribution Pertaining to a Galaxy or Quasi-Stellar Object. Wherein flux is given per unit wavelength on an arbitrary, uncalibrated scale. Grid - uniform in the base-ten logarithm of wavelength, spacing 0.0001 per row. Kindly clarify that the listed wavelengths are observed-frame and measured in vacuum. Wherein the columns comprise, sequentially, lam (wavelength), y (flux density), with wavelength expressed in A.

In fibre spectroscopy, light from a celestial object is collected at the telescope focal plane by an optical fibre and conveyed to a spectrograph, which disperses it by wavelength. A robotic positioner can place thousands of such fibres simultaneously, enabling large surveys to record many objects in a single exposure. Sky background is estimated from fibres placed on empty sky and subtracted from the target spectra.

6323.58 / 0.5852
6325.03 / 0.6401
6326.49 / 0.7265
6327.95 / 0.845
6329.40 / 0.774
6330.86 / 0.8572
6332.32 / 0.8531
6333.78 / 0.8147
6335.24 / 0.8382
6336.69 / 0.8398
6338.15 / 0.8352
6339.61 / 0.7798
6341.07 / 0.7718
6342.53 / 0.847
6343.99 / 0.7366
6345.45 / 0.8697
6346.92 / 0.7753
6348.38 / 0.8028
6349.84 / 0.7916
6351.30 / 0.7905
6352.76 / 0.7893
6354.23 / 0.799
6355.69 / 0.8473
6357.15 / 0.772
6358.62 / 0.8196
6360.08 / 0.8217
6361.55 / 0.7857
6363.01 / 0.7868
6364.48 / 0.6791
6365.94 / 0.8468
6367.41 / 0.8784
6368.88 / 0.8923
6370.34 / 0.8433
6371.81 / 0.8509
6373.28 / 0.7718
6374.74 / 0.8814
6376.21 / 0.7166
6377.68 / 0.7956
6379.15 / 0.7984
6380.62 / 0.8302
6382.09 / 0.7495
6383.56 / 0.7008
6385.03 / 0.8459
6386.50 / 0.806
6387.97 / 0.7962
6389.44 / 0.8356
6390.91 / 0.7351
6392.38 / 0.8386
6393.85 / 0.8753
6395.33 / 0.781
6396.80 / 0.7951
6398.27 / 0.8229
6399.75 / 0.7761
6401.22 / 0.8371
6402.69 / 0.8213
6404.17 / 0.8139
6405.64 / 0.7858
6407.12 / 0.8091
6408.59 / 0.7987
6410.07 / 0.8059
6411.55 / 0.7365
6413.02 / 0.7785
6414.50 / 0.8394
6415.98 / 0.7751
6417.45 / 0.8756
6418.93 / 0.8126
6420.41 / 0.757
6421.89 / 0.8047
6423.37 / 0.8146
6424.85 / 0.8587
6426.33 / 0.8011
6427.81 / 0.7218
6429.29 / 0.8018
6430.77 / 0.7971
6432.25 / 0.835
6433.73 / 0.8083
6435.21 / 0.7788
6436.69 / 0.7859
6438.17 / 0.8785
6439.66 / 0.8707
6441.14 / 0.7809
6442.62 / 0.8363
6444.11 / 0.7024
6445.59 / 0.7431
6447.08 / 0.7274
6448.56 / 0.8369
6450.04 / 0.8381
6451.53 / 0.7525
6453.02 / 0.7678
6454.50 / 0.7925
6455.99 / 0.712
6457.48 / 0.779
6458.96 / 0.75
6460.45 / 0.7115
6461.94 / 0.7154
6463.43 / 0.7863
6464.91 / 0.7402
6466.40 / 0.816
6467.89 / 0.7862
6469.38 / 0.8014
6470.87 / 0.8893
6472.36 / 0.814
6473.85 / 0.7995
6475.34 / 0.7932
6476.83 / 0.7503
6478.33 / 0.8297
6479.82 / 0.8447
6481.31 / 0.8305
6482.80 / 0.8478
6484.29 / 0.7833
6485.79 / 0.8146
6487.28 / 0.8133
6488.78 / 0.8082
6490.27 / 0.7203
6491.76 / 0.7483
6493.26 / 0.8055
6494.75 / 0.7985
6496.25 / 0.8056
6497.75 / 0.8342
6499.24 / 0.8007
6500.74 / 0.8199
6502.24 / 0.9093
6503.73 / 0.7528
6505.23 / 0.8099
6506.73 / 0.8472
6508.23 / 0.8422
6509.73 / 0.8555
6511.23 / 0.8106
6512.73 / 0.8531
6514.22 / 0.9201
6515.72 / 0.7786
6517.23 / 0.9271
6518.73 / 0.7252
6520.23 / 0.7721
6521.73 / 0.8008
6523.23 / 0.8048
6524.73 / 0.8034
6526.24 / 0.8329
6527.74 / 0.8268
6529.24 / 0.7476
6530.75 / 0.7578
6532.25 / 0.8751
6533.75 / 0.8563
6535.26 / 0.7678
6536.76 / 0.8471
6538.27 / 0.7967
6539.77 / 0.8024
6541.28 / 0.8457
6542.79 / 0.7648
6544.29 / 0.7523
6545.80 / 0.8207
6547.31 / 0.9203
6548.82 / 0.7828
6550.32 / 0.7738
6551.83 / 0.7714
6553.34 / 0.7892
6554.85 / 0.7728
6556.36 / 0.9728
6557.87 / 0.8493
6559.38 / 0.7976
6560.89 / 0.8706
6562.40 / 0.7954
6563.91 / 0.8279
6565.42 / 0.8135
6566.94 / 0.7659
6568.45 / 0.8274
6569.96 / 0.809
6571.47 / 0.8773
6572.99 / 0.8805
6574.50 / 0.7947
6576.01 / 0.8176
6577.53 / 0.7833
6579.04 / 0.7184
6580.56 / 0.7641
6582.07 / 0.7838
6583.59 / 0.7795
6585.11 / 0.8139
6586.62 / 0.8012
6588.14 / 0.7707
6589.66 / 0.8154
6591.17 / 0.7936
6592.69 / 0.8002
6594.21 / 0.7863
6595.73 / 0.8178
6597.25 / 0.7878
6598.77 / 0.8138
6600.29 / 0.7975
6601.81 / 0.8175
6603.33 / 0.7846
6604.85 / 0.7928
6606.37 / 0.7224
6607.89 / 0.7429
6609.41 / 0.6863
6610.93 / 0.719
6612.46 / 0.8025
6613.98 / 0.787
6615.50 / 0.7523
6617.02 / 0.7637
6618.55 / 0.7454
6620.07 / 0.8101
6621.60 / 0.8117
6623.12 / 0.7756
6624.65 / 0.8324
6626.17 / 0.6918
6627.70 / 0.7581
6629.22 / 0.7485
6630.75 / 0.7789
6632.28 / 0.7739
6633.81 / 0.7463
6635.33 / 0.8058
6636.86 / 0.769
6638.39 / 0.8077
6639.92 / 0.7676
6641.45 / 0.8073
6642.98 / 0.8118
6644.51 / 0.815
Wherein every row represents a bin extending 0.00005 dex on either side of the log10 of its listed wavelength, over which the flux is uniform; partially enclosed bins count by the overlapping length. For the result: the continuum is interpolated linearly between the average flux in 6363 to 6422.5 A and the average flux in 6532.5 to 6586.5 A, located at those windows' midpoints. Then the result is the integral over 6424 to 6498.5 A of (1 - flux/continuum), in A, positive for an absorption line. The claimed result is 1.36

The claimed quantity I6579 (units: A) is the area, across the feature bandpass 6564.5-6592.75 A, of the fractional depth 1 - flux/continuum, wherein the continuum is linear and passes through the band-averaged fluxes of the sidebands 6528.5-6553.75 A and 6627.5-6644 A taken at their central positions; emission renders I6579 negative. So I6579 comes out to -0.2 A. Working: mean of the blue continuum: 0.804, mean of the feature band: 0.801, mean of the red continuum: 0.781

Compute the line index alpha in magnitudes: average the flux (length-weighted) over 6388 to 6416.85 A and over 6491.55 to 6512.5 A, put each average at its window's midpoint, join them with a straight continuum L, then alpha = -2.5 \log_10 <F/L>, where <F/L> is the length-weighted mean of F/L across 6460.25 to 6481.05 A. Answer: 0.03 mag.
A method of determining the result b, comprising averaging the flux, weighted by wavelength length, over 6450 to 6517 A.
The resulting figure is 0.802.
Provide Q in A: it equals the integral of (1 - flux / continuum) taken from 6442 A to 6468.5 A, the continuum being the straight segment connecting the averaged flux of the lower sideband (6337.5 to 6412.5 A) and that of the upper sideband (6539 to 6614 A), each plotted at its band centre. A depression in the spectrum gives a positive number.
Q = 1.2 A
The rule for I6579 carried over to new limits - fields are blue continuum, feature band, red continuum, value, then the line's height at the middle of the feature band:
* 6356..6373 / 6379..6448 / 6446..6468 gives -0.9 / 0.79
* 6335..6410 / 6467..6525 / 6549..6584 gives -0.4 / 0.809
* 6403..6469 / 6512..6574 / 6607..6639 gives -3.4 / 0.776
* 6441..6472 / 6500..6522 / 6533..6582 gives -0.9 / 0.795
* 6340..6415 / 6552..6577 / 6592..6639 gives -1.5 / 0.781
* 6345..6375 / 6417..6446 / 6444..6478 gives -0.6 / 0.787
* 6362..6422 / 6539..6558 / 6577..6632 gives -0.8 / 0.784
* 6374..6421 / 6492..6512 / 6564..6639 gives -0.7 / 0.793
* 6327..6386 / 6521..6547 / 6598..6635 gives -0.9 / 0.782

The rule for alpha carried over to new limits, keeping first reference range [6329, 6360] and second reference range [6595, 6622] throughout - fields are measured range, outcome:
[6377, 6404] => 0.00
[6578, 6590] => 0.00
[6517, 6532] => -0.02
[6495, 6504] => -0.04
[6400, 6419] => -0.01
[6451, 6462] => 0.06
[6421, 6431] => 0.00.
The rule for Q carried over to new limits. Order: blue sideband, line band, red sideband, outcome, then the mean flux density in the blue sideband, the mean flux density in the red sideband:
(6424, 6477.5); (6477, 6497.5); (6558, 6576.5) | -0.1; 0.788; 0.824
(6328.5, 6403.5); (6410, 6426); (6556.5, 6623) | 0.0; 0.808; 0.794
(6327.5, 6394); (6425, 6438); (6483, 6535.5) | 0.2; 0.808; 0.813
